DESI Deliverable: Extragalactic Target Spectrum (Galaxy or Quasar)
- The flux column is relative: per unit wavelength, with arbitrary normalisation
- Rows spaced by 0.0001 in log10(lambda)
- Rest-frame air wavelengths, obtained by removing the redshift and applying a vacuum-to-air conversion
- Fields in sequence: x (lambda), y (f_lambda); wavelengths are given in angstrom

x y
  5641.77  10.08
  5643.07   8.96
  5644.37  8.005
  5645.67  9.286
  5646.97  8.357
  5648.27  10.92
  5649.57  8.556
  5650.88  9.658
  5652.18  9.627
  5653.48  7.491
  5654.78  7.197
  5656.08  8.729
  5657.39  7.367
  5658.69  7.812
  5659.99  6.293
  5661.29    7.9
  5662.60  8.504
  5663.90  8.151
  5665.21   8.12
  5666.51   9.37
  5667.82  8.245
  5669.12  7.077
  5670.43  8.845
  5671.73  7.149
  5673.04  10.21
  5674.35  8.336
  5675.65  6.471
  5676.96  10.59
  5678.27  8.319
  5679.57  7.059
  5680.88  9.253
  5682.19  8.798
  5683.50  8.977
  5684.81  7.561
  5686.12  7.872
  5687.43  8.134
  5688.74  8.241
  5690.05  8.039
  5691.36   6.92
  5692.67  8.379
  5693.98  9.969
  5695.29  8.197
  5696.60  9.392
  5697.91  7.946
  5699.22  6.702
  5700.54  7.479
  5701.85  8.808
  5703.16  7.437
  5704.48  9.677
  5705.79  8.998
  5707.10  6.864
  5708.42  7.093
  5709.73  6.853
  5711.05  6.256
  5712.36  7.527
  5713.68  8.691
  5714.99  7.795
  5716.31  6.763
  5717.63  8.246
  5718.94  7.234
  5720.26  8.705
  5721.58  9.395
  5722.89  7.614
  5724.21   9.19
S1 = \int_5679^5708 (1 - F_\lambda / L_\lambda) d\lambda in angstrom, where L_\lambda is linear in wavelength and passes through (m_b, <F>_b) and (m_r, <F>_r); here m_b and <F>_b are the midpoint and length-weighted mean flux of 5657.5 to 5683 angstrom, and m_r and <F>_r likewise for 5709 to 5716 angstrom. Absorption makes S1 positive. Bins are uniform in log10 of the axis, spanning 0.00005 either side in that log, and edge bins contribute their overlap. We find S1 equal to -1.7 angstrom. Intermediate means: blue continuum 8.22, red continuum 7.39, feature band 8.21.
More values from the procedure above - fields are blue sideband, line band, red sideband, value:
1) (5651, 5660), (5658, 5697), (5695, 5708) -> -1.0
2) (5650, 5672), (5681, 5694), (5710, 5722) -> -0.5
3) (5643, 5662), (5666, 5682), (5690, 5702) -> -0.3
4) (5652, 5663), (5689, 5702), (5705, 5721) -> -0.8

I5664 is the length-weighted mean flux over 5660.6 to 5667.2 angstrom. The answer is 8.39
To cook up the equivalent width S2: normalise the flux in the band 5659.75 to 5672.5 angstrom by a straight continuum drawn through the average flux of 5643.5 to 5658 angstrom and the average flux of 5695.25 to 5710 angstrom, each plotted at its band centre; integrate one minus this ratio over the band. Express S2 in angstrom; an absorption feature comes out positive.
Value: 0.6 angstrom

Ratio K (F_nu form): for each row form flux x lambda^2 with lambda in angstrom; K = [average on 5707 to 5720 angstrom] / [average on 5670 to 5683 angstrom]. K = 0.9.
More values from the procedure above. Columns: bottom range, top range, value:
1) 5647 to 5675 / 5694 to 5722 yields 0.97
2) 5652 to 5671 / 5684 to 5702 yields 1.02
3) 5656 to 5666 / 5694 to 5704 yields 1.05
